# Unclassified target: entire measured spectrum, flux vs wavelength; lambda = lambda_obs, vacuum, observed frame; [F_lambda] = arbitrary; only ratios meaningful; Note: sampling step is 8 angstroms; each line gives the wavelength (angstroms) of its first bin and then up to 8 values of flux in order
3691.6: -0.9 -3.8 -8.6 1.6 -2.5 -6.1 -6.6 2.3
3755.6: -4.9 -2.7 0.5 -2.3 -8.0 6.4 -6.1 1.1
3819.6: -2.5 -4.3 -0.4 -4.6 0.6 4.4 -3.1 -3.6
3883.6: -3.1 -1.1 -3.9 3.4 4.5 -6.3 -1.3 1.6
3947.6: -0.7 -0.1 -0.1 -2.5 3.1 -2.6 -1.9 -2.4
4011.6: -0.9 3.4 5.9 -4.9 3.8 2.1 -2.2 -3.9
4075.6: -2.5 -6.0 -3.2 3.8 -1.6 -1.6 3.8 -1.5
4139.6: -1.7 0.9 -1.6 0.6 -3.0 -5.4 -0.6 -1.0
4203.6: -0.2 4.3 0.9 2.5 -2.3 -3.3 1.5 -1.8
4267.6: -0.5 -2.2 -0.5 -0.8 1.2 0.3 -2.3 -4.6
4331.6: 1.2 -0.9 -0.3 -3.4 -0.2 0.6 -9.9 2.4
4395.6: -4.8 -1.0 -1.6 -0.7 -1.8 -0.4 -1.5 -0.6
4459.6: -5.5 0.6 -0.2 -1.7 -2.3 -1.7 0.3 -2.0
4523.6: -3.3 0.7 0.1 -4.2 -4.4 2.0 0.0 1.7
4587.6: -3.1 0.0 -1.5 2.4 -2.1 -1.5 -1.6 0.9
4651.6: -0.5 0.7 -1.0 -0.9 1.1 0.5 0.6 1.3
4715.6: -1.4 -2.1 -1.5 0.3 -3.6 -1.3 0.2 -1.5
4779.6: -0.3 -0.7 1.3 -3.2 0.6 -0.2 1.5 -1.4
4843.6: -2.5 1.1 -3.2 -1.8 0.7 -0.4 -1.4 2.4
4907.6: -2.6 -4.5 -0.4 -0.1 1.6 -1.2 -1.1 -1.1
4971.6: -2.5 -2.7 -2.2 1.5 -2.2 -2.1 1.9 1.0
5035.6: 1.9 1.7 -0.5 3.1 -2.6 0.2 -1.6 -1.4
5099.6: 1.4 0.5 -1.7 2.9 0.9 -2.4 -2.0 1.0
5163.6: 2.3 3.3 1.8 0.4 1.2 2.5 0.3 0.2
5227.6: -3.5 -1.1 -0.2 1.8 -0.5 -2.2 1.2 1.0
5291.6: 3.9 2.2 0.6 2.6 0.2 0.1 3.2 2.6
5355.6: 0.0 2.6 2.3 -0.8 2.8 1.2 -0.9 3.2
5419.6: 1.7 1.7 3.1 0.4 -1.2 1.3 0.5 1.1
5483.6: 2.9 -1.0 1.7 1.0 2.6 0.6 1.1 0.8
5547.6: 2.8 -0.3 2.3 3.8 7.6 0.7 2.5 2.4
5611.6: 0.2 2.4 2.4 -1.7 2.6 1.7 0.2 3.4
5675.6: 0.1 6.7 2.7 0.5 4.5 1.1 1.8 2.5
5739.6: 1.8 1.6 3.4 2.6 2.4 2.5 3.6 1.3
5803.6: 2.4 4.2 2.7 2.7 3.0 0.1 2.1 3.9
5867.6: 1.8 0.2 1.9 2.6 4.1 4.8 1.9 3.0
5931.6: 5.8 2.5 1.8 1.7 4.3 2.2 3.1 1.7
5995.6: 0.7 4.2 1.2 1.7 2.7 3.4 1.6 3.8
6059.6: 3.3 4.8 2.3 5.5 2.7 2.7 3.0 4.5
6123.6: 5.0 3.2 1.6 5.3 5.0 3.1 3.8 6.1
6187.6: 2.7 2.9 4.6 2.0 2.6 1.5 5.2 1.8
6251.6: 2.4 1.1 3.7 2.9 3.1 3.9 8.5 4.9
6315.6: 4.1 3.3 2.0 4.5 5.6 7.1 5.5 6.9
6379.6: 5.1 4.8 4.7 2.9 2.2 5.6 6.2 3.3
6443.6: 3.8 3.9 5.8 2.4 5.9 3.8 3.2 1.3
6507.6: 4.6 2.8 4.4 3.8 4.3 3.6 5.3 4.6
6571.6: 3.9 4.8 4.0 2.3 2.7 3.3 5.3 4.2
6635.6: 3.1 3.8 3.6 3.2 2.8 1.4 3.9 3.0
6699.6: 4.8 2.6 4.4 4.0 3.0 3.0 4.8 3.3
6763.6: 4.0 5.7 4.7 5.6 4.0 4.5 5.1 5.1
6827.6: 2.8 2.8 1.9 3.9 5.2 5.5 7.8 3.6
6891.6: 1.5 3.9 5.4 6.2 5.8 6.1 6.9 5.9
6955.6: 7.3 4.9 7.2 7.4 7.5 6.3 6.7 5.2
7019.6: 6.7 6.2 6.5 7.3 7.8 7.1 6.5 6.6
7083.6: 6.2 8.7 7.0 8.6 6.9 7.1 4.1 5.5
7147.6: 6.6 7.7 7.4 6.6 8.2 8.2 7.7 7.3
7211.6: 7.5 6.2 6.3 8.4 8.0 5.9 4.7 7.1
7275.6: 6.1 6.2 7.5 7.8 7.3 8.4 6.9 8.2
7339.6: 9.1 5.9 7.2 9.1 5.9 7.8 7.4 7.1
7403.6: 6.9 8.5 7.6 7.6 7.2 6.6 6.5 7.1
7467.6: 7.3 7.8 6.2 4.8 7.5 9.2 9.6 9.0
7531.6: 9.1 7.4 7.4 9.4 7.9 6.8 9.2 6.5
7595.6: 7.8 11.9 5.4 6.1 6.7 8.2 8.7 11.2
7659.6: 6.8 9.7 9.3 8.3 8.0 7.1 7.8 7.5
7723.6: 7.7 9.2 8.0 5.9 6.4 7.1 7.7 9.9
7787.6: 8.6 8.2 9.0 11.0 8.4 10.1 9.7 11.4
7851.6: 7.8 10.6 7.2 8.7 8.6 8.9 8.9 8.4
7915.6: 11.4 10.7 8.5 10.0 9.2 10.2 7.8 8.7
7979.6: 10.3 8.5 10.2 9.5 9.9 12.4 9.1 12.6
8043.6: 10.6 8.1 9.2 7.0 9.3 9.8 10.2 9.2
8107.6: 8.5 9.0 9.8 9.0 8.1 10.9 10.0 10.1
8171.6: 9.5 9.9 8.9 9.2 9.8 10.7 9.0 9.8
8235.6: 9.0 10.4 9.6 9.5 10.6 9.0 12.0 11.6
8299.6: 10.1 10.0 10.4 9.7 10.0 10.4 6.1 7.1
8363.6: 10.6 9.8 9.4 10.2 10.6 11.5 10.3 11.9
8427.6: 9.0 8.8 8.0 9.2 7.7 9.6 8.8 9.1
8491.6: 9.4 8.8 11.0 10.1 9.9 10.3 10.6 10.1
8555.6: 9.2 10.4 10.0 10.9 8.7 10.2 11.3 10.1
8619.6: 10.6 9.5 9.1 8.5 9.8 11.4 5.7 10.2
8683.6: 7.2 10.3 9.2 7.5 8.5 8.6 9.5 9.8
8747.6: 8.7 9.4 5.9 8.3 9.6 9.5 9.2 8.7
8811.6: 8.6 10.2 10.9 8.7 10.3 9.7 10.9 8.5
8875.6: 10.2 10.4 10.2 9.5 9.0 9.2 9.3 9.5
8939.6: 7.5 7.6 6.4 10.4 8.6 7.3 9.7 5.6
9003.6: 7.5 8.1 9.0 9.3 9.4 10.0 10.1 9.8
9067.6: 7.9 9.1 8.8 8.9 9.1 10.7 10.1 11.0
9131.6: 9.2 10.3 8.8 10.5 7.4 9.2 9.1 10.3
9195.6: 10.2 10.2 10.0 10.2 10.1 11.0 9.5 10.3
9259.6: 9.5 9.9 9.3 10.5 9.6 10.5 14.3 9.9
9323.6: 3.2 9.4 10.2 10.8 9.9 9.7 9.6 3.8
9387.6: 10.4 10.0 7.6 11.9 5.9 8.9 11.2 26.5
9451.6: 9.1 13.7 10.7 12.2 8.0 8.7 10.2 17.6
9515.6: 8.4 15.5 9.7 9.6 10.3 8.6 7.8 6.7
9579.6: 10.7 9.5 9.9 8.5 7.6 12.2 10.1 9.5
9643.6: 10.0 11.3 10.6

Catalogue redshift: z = 0.738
